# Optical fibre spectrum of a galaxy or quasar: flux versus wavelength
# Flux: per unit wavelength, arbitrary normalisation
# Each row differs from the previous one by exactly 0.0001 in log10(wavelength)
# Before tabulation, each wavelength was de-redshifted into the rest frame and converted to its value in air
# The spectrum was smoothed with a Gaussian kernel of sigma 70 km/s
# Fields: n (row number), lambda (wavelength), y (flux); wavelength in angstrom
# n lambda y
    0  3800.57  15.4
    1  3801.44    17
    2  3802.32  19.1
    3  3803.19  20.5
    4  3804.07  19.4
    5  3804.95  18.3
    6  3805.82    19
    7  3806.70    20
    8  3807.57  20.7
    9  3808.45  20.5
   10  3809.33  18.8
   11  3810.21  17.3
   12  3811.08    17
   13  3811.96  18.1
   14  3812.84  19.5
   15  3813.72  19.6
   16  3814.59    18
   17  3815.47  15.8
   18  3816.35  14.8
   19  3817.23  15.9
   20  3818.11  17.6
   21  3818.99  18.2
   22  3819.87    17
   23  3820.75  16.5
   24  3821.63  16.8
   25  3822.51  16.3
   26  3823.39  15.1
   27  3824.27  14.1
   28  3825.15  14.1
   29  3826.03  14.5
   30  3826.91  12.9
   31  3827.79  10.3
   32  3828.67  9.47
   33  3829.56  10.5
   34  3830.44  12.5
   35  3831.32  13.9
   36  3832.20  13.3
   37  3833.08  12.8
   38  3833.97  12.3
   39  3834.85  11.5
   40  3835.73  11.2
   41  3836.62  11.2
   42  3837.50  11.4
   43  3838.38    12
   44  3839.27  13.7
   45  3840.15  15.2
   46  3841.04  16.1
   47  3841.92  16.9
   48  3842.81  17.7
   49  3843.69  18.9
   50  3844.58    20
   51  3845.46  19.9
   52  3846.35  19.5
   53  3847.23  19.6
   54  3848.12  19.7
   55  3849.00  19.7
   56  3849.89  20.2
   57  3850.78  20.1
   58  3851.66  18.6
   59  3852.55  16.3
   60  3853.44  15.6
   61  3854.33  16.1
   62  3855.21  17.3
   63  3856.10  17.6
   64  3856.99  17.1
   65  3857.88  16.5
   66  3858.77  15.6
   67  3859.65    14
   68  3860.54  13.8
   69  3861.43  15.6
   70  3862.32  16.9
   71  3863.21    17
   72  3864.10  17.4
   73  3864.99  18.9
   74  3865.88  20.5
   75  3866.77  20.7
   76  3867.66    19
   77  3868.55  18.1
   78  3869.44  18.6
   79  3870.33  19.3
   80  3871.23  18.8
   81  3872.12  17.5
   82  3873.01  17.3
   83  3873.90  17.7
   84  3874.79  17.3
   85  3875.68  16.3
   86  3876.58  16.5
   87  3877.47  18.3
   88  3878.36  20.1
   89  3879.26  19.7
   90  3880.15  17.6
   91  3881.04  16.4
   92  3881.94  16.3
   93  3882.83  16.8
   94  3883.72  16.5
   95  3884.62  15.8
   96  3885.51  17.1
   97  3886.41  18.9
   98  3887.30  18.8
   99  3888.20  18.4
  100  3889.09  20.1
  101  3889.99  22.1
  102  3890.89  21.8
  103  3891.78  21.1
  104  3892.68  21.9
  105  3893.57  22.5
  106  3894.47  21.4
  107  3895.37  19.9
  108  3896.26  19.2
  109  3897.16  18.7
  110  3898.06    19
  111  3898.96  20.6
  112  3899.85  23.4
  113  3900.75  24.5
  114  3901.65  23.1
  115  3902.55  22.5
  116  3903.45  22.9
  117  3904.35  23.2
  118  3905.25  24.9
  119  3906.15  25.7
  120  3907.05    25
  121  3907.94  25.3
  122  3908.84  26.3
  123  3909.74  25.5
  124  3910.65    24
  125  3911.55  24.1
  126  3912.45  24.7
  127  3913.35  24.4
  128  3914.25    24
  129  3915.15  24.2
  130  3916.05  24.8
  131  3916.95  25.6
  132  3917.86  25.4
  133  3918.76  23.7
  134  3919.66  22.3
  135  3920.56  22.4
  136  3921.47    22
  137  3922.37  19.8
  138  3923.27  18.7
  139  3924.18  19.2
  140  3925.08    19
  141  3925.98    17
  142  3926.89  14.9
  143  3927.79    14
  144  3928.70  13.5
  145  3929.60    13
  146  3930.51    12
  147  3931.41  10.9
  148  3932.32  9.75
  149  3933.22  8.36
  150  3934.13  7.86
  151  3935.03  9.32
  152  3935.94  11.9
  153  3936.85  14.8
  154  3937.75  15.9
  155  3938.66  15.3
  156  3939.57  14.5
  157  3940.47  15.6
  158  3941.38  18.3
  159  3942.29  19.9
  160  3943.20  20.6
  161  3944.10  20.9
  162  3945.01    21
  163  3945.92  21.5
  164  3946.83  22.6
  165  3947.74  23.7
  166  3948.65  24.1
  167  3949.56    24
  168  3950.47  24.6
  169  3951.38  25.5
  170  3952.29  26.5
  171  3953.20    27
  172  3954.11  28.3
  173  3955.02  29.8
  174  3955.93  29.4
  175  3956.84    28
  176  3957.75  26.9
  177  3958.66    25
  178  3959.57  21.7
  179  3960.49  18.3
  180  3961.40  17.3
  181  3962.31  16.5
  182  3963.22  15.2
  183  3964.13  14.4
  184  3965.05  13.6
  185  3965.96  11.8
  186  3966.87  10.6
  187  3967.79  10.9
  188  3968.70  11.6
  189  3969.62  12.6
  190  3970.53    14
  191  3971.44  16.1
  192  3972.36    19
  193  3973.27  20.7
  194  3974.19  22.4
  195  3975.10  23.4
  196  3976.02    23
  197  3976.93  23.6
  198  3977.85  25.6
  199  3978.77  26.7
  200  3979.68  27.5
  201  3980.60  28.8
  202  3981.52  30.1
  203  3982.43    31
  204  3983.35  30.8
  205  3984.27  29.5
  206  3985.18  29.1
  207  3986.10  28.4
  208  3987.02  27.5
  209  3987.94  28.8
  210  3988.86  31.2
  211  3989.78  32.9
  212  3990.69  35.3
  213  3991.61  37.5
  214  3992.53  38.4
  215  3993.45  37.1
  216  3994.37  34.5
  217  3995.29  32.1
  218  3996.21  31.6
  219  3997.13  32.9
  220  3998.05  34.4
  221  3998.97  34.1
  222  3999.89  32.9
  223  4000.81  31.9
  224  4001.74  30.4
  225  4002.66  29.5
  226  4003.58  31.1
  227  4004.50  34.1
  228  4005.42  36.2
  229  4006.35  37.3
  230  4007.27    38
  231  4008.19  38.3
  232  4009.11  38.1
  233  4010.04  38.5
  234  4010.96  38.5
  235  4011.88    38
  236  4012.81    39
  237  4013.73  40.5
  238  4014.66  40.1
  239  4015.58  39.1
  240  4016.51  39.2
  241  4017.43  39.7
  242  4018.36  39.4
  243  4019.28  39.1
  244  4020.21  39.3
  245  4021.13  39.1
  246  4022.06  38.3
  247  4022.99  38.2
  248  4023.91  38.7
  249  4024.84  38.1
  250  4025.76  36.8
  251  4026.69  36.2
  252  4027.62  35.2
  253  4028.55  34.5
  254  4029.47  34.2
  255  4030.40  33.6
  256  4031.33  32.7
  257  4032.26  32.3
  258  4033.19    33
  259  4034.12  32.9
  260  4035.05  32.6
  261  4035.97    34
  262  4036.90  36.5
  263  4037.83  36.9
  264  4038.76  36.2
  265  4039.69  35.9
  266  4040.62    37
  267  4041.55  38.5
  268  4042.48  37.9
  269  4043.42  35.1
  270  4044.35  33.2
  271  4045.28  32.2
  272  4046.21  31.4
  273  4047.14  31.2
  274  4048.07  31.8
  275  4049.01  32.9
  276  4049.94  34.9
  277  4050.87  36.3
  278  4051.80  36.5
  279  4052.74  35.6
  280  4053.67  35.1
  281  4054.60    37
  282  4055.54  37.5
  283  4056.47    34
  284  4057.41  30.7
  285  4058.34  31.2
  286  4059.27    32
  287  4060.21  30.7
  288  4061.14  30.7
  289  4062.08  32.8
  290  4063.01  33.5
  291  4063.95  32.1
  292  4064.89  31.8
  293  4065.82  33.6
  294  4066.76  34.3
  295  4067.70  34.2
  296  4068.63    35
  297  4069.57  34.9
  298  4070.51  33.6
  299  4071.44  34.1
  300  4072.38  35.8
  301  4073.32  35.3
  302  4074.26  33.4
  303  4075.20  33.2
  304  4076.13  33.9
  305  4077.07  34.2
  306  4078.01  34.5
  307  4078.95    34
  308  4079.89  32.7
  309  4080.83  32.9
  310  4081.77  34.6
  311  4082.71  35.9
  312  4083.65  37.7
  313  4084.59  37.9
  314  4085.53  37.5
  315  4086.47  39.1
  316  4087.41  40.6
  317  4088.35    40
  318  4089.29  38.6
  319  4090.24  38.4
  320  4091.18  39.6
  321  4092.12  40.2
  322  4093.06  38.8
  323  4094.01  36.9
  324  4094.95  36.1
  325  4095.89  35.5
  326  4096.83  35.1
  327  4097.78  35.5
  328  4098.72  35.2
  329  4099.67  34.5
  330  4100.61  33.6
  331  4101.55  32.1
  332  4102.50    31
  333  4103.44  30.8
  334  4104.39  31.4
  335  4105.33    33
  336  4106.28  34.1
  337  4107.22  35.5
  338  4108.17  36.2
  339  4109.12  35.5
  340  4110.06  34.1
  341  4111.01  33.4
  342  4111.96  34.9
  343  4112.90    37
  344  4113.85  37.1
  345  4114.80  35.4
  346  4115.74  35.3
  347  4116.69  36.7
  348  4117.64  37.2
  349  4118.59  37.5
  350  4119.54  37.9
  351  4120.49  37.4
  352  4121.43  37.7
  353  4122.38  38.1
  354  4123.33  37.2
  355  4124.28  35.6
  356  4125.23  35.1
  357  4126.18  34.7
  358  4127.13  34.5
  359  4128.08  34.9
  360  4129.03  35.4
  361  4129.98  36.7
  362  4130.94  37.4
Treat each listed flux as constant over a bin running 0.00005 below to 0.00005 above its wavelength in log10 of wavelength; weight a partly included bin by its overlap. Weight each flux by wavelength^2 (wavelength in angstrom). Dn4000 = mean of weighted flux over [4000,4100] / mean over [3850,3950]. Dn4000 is 2.01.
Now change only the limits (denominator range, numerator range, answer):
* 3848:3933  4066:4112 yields 2.01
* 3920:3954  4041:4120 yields 2.09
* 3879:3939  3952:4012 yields 1.46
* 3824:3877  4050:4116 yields 2.43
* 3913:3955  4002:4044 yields 1.98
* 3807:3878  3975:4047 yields 2.26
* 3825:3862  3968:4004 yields 1.96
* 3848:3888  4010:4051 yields 2.23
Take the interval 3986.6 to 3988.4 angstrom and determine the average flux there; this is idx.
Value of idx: 28.1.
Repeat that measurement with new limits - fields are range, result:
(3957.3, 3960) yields 24.6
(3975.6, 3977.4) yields 23.3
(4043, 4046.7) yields 33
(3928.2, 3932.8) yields 11.8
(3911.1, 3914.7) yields 24.3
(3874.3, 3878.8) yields 17.7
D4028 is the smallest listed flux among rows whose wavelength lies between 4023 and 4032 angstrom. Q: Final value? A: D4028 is 32.7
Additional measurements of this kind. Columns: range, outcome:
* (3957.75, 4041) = 10.6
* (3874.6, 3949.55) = 7.86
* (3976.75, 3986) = 23.6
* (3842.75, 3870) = 13.8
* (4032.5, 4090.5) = 30.7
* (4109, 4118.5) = 33.4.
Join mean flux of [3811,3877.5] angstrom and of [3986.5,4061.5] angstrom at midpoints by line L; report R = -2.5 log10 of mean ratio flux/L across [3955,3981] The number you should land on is 0.415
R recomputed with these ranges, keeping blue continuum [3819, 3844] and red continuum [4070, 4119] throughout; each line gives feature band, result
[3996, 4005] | -0.16 mag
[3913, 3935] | 0.18 mag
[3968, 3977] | 0.37 mag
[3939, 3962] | 0.04 mag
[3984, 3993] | -0.19 mag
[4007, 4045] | -0.23 mag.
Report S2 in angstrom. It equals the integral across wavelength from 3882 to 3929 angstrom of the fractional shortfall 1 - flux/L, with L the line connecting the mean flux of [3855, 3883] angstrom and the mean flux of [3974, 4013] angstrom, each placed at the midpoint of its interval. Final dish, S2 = 0.8 angstrom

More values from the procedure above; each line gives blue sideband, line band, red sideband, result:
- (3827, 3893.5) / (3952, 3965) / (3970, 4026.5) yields 2.4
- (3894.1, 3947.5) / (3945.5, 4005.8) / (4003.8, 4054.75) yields 5.1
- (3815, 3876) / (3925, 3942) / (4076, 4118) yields 7.1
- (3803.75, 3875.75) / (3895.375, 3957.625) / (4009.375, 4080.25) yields 9.0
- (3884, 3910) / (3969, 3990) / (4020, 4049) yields 3.3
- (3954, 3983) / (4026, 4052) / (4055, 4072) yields -3.9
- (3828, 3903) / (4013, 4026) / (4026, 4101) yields -3.3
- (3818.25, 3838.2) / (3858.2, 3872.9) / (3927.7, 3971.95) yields -2.7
